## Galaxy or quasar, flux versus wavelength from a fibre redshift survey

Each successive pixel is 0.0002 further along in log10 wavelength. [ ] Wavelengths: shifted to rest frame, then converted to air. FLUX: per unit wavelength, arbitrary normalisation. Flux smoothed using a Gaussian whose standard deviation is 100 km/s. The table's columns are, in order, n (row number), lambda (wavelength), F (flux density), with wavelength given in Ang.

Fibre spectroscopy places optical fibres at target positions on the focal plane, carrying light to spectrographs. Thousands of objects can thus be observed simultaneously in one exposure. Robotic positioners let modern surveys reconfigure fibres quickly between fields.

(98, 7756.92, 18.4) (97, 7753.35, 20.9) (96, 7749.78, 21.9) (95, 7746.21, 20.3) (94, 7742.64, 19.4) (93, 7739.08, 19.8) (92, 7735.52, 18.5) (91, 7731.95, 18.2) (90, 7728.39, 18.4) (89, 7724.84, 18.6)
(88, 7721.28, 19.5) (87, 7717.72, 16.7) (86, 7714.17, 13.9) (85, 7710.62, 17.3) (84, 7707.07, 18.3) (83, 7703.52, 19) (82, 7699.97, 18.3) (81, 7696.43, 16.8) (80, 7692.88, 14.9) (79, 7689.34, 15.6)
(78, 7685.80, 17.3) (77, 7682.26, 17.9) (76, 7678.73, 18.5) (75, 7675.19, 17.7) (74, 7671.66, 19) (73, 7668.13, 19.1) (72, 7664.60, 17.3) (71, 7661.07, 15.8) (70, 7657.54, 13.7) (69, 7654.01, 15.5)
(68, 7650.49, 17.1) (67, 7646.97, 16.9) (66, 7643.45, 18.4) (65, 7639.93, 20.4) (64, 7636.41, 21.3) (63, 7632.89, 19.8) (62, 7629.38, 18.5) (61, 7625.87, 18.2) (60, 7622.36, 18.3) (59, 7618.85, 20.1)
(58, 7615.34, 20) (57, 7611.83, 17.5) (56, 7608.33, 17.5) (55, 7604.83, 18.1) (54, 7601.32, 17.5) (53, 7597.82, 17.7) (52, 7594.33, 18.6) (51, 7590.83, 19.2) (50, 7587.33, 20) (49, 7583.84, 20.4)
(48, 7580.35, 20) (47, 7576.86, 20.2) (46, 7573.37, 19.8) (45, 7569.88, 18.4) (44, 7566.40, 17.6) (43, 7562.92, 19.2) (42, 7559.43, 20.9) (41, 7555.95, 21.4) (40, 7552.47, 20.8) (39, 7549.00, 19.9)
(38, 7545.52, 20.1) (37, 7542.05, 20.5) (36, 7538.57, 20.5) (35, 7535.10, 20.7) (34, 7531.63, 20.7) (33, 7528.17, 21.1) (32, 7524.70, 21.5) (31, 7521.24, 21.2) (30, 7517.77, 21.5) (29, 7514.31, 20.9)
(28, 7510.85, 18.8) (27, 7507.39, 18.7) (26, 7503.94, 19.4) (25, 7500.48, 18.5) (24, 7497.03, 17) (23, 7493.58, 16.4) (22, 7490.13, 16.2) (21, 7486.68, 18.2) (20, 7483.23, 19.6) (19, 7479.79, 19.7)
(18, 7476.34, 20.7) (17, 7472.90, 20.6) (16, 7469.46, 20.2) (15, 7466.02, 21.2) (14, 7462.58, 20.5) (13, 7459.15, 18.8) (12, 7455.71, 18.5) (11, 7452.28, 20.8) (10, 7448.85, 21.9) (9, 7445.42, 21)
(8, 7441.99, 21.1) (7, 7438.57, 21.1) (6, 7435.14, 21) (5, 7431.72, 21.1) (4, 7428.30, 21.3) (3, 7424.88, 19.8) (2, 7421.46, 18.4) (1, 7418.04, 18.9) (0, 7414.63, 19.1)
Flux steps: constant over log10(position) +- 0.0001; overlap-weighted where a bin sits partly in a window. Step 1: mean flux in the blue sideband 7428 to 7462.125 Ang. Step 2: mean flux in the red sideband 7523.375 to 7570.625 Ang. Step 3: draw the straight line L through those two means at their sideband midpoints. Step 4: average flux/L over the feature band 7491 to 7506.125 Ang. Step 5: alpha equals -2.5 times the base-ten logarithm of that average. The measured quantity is 0.15 mag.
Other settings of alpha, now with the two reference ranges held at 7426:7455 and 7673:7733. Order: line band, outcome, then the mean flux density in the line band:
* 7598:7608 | 0.07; 17.7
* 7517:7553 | -0.05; 20.8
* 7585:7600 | 0.00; 18.9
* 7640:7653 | 0.03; 17.7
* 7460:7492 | 0.05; 19.6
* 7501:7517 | 0.03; 19.5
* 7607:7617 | 0.02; 18.4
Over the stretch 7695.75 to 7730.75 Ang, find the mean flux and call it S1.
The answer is 17.7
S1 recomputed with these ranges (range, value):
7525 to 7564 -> 20.6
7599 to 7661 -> 18.1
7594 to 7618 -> 18.2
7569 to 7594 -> 19.7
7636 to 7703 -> 17.4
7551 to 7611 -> 19.2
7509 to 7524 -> 20.6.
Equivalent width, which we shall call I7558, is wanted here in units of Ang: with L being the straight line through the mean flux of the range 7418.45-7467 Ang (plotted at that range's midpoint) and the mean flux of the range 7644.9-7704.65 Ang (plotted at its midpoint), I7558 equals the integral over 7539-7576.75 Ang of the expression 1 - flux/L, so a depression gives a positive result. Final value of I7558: -2.29 Ang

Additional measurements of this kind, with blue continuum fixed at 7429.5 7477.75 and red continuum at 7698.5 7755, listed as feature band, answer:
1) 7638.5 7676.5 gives 3.67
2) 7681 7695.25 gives 1.93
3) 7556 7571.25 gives 0.41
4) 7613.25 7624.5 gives 0.05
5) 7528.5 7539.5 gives -0.36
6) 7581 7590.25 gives -0.17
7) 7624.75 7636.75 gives 0.04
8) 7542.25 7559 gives -0.54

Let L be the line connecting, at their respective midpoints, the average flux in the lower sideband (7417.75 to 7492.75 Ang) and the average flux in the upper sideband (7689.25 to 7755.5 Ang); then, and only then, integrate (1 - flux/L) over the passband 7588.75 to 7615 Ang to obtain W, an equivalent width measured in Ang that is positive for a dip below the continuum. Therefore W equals 1.27 Ang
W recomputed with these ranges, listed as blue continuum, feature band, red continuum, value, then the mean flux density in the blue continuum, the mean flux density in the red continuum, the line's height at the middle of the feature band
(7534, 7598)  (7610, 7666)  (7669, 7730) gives 1.7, 19.8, 17.5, 18.6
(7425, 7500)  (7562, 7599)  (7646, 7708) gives -1.7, 19.8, 17.1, 18.3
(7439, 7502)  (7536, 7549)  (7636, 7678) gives -1.1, 19.5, 17.6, 18.8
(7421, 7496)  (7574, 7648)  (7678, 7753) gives -0.7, 19.9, 18.1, 18.8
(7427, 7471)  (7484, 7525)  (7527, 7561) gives 3.4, 20.7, 20.7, 20.7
